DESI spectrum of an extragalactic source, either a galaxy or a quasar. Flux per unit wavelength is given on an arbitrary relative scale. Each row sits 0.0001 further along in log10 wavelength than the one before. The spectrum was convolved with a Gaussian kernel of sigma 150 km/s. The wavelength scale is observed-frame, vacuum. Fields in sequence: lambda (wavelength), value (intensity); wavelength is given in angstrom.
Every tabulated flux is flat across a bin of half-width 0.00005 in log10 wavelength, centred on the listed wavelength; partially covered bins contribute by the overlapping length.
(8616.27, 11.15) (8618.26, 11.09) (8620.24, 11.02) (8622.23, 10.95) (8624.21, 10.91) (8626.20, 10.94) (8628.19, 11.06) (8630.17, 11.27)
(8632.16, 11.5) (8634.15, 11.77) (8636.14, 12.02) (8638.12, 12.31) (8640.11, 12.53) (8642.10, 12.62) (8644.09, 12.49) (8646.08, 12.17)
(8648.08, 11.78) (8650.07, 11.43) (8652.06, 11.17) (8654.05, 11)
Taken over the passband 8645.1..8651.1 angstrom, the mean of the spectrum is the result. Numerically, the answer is 11.8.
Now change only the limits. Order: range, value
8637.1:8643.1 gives 12.5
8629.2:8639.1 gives 11.8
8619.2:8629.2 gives 11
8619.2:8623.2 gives 11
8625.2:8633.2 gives 11.2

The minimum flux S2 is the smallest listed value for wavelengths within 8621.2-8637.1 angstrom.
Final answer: 10.91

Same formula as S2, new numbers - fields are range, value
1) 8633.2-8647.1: 11.77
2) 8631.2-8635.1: 11.5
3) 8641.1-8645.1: 12.49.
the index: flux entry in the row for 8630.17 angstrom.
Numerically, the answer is 11.27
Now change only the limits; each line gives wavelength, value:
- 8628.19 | 11.06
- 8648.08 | 11.78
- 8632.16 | 11.5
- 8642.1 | 12.62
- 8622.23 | 10.95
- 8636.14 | 12.02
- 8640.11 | 12.53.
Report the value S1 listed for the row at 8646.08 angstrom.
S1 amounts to 12.17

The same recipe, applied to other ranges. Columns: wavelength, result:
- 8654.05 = 11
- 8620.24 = 11.02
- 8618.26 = 11.09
